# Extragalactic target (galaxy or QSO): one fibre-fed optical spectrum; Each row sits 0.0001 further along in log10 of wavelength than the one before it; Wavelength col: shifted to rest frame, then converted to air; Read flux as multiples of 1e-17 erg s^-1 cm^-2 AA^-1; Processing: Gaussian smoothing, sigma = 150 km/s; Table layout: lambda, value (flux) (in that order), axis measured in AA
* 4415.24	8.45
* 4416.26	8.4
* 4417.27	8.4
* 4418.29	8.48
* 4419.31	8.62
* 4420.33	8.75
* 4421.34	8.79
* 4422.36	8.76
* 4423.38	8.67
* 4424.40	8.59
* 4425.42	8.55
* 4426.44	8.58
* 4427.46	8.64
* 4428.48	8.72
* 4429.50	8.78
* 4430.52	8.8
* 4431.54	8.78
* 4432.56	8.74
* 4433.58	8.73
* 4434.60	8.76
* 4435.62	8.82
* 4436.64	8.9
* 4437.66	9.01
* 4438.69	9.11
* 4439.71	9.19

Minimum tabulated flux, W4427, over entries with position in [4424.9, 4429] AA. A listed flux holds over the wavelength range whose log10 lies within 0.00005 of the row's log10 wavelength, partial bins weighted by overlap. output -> 8.55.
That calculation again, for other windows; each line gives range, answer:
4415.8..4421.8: 8.4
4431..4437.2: 8.73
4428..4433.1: 8.72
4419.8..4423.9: 8.67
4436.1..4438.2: 8.9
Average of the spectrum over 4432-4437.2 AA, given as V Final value 8.8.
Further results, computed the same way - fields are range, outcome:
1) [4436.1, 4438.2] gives 8.93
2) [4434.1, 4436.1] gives 8.8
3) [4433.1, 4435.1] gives 8.75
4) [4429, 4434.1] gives 8.77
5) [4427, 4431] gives 8.73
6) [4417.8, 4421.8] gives 8.67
